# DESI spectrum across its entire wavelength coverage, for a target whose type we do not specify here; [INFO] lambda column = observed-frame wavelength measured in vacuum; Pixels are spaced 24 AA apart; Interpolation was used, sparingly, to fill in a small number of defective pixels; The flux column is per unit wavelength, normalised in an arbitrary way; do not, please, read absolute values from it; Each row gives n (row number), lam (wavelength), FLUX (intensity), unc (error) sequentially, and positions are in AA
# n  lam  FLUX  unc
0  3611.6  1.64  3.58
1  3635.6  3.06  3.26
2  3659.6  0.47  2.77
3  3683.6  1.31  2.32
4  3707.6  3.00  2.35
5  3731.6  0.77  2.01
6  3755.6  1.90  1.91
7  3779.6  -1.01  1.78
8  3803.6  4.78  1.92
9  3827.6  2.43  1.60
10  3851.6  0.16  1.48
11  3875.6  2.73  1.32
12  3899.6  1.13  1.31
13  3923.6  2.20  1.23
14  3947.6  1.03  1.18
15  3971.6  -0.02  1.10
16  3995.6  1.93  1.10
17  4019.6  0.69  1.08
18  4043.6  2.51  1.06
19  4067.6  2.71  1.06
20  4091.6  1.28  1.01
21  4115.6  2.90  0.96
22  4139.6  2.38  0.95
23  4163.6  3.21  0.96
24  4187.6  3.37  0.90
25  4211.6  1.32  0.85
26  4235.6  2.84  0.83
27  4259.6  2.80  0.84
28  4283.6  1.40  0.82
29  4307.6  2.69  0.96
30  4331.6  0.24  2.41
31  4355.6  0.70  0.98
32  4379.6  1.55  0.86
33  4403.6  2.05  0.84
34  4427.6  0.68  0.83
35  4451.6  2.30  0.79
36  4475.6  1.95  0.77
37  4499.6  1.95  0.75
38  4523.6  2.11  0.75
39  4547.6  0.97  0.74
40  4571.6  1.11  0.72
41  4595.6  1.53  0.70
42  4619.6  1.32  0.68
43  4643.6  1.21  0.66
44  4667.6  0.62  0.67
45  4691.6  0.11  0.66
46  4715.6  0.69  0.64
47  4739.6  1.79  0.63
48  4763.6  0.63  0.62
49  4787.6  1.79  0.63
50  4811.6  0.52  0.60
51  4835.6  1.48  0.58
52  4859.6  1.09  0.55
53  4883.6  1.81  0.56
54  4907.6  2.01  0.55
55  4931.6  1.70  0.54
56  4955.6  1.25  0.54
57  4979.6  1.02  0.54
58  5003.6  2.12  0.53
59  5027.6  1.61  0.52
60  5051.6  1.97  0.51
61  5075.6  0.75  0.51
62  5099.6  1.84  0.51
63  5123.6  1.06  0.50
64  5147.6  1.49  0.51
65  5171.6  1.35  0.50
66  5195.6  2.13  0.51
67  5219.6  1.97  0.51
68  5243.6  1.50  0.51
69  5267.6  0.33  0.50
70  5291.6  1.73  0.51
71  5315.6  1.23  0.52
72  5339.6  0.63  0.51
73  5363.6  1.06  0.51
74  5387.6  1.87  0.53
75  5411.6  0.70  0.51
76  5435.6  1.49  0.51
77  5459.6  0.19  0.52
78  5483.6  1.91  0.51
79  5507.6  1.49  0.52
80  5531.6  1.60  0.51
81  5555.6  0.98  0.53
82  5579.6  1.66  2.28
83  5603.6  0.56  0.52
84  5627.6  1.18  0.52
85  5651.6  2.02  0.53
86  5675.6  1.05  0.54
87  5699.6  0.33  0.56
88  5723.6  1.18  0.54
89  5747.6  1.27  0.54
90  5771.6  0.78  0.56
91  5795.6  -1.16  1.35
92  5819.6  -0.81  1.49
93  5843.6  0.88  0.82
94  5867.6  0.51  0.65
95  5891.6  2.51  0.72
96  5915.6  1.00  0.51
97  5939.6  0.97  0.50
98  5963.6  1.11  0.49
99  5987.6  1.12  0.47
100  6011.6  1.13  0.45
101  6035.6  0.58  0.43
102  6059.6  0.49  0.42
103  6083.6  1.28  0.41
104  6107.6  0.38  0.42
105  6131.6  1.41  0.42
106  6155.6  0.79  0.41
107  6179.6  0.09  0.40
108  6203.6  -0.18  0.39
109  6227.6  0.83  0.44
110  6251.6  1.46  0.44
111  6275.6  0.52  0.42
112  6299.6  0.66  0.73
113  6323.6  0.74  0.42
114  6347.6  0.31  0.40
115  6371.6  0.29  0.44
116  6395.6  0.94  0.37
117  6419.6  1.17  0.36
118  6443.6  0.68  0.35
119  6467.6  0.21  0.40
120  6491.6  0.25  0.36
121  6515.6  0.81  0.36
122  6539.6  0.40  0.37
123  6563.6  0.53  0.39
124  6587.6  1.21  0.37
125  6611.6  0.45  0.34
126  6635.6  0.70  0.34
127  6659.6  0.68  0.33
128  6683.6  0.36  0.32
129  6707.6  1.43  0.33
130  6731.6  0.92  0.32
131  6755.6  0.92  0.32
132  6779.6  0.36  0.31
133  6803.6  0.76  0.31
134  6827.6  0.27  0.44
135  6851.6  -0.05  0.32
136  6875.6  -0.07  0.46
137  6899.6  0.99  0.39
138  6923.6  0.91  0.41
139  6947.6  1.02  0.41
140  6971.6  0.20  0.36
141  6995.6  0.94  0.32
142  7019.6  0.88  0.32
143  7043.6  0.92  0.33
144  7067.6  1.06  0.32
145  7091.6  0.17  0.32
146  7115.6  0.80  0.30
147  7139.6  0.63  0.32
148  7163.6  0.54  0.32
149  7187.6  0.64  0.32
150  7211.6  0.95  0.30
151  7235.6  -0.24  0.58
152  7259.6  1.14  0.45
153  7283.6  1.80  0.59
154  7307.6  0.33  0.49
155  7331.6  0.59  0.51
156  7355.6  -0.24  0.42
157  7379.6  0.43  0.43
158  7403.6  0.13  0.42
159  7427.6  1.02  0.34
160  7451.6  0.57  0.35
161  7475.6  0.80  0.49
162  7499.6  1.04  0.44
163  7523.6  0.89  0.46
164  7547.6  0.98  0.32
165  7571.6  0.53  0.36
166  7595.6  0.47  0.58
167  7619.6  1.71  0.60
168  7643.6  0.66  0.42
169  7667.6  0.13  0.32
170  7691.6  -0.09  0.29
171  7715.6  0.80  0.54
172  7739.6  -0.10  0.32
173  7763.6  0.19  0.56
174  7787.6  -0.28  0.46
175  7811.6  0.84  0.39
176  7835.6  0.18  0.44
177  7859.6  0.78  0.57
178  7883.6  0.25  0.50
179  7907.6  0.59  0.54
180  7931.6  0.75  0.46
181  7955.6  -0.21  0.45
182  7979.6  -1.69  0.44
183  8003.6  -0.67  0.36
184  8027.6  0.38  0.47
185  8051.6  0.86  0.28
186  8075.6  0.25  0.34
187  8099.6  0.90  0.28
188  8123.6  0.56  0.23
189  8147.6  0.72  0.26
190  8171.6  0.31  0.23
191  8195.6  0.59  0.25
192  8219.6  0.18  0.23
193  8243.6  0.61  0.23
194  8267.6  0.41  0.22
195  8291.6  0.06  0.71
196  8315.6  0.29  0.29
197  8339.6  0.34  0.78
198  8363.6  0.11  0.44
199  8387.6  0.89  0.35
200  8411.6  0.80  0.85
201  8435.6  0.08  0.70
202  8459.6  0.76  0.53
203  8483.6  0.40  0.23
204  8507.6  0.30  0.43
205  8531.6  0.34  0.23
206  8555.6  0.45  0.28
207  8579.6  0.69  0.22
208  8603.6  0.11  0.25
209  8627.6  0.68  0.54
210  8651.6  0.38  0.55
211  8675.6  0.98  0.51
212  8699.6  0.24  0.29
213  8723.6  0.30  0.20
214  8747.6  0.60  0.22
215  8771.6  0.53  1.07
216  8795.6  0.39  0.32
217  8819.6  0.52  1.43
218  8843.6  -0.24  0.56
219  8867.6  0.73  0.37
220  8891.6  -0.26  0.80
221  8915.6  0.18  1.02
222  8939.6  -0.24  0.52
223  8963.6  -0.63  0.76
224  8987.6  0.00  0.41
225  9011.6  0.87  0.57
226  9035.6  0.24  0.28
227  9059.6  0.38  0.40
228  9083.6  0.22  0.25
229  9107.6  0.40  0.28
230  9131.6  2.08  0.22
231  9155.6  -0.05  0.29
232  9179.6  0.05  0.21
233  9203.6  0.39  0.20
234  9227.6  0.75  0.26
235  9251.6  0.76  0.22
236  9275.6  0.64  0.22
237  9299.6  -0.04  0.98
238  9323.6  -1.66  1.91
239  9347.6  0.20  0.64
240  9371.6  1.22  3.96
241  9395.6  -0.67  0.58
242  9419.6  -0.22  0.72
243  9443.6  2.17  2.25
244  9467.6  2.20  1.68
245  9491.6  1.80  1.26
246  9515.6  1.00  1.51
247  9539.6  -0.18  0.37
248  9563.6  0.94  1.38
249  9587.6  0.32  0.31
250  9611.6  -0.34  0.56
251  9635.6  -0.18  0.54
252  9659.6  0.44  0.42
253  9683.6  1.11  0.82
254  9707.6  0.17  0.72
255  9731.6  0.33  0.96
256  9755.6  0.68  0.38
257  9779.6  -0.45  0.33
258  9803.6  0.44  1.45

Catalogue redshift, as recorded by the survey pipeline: 1.45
